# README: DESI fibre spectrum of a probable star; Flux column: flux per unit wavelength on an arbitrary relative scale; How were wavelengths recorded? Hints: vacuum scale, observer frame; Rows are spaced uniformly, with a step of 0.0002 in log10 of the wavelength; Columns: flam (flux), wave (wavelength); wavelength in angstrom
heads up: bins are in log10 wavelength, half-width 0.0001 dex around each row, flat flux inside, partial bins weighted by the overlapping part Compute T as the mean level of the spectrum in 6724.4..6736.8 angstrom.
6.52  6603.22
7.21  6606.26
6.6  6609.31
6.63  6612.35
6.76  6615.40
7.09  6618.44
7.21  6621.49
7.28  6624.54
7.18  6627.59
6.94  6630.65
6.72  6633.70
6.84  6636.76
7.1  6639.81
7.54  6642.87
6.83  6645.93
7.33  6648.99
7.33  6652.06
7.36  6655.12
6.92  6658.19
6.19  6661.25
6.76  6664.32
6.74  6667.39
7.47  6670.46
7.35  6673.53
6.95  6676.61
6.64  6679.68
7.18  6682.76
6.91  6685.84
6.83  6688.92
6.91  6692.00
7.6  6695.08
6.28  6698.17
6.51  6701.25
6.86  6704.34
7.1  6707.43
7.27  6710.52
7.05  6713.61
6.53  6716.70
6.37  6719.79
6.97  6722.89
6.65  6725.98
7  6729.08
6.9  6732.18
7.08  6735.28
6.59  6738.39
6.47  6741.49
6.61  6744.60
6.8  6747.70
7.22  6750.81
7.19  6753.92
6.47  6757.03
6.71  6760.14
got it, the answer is 6.91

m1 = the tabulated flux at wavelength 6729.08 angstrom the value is 7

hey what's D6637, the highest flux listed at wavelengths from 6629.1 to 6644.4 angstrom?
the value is 7.54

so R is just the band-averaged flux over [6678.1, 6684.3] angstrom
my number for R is 6.91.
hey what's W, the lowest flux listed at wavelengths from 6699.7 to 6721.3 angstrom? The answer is 6.37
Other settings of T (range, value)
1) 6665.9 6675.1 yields 7.19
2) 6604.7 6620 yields 6.86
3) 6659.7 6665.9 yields 6.48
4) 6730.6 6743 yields 6.76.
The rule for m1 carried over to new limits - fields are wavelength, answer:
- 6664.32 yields 6.76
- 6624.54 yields 7.28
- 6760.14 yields 6.71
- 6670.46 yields 7.47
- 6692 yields 6.91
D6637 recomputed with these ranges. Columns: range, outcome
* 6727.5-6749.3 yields 7.08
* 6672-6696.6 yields 7.6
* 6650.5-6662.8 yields 7.36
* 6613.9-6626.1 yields 7.28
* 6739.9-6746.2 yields 6.61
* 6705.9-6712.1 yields 7.27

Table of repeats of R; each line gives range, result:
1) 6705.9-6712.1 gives 7.19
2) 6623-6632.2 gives 7.13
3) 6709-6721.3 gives 6.81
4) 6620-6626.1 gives 7.25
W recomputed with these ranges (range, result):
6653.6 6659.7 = 6.92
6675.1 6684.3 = 6.64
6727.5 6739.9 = 6.59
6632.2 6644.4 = 6.72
